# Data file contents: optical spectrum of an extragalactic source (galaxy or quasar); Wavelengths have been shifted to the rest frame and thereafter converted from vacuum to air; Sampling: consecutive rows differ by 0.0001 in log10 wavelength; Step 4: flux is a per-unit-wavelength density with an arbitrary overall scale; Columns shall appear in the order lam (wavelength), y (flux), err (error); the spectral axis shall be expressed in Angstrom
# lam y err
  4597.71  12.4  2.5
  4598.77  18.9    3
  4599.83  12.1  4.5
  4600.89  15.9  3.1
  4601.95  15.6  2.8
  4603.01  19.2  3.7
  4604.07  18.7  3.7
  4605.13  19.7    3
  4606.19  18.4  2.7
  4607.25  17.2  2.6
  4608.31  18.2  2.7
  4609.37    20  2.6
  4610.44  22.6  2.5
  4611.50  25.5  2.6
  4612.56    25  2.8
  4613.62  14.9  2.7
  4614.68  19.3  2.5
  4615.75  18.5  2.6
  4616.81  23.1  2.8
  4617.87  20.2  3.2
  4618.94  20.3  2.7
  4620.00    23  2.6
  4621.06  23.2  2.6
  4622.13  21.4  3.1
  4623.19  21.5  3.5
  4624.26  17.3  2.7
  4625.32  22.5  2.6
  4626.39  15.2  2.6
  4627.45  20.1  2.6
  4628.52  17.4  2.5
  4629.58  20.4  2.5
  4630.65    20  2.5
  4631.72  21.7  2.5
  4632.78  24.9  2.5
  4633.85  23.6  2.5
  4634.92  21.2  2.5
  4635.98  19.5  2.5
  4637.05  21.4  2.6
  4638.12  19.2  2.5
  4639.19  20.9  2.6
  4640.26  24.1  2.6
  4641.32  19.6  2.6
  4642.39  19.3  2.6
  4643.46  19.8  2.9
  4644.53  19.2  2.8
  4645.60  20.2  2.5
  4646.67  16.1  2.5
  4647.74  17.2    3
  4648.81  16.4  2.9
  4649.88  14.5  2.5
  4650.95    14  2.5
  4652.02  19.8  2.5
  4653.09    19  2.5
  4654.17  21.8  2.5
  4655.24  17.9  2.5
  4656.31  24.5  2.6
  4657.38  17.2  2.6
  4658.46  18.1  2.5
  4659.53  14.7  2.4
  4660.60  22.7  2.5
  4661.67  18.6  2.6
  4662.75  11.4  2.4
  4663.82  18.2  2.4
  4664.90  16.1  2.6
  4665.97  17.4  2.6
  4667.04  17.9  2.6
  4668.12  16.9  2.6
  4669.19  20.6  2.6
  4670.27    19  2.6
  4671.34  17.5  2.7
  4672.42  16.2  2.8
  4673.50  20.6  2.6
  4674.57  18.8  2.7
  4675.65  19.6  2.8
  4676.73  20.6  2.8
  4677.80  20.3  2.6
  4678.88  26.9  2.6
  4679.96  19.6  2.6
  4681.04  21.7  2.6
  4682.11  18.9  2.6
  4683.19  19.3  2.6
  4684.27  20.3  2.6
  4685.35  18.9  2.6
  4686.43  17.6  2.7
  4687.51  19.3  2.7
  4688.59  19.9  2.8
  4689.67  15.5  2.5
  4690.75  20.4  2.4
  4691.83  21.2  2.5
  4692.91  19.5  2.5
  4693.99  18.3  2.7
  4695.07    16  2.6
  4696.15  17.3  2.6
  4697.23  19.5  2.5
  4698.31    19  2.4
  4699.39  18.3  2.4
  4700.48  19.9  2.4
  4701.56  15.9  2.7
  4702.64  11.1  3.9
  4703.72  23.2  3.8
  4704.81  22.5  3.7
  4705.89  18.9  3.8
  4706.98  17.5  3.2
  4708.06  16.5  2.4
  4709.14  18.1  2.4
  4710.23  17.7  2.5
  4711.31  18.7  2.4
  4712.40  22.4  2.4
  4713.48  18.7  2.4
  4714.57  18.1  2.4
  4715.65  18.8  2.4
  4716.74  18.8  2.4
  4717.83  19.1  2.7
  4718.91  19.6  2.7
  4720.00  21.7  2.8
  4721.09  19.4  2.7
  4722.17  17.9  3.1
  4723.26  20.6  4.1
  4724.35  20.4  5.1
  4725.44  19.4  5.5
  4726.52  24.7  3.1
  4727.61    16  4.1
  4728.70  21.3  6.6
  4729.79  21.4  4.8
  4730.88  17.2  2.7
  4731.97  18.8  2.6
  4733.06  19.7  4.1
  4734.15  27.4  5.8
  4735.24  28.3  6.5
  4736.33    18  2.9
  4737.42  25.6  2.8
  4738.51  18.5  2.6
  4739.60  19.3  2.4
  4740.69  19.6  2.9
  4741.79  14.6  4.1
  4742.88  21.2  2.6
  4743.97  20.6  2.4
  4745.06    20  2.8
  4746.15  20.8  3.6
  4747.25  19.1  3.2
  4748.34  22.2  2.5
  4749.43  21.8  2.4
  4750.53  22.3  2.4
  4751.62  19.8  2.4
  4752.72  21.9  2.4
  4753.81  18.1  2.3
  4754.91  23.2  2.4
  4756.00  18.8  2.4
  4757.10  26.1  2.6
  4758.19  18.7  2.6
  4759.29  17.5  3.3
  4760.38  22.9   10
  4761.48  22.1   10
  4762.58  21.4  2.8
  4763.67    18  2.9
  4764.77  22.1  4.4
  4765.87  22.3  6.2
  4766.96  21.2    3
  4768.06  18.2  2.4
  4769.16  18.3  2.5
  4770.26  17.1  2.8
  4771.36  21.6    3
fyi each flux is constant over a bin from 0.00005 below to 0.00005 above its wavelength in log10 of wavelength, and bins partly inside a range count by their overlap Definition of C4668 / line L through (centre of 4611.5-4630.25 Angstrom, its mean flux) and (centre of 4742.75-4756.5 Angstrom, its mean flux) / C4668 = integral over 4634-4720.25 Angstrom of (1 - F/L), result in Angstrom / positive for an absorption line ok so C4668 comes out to 6.7 Angstrom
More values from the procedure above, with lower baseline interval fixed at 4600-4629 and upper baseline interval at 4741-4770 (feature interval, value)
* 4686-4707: 1.6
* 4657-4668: 1.5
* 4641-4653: 1.2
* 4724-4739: -0.7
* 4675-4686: -0.3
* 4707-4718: 0.9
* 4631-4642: -1.0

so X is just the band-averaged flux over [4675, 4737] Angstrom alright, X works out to 19.6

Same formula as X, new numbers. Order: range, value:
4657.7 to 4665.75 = 17.1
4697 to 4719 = 18.7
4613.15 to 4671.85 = 19.3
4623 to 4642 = 20.6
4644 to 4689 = 18.7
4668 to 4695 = 19.5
